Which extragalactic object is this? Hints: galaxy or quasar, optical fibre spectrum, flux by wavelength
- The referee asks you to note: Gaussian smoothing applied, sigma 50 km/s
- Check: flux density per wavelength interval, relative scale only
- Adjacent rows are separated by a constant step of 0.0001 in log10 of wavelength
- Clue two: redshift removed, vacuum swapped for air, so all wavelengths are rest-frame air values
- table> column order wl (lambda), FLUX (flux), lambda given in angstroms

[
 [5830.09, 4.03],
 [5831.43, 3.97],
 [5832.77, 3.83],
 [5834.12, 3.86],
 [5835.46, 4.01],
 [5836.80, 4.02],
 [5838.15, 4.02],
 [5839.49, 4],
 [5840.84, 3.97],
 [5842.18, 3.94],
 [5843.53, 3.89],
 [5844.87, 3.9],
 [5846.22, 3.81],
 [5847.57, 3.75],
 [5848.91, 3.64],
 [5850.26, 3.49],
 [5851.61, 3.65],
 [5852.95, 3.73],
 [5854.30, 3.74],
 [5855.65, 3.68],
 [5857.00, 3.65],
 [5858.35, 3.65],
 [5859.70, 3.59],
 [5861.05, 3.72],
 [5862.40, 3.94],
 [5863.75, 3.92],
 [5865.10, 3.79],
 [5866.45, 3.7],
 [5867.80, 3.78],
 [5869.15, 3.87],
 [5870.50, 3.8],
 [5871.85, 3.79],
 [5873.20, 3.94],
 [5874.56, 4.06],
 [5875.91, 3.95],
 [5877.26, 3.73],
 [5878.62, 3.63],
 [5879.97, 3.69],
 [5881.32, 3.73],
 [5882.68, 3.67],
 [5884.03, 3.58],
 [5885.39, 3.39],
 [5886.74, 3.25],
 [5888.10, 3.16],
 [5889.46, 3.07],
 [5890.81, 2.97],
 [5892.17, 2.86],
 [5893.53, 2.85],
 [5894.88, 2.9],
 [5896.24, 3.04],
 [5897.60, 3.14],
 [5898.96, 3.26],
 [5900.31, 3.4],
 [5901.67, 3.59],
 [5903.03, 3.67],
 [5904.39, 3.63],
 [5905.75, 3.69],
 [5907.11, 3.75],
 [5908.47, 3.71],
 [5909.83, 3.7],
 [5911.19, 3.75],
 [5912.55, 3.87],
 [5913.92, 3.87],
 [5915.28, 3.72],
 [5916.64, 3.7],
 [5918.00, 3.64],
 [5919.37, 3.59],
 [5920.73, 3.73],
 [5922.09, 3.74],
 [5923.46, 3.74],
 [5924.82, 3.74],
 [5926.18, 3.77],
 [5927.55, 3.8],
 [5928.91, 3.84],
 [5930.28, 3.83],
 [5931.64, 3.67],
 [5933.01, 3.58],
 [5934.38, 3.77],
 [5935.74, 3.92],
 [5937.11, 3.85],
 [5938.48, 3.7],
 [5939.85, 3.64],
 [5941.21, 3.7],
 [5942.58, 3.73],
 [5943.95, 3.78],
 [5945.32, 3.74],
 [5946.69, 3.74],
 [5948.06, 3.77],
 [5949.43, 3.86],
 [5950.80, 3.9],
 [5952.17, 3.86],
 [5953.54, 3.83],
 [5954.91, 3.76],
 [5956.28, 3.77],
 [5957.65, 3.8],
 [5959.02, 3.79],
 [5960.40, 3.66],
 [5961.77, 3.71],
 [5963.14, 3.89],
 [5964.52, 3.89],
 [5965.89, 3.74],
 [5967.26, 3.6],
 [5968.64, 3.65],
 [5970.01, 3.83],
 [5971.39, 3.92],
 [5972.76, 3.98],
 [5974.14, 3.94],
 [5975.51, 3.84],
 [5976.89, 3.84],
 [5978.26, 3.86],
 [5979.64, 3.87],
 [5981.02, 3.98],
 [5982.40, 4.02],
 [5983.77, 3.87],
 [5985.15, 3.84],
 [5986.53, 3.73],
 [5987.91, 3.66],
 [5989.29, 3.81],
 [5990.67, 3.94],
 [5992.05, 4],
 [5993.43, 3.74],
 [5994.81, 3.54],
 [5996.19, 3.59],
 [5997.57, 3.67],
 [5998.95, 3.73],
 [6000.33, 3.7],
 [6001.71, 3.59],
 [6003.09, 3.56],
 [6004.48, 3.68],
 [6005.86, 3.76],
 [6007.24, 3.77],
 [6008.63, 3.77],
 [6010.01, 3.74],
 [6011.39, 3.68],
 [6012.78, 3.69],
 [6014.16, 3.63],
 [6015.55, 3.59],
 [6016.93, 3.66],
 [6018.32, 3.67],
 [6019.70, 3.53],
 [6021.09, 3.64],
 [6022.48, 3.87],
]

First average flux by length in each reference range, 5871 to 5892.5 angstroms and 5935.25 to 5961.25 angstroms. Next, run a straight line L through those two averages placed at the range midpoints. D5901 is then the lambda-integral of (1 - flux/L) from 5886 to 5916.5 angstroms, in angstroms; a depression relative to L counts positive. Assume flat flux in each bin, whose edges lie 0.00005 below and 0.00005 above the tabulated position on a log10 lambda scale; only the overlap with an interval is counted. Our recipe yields 1.7 angstroms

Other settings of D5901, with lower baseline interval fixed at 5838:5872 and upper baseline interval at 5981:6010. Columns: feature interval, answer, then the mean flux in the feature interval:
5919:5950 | 0.1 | 3.75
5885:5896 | 2.1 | 3.05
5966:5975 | -0.1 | 3.82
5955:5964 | 0.0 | 3.77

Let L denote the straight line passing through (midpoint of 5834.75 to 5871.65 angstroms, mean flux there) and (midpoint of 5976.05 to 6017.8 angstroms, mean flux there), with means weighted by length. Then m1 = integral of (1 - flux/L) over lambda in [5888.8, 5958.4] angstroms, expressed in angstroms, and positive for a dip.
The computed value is 2.7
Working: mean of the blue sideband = 3.8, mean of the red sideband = 3.75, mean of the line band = 3.63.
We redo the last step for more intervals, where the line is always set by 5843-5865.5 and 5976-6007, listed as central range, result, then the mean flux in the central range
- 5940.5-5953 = -0.1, 3.79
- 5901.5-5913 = 0.1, 3.71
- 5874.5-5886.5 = 0.2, 3.68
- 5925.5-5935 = 0.0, 3.75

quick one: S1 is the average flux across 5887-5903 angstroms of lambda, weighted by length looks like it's 3.14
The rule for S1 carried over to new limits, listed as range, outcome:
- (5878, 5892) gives 3.39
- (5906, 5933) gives 3.74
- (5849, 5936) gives 3.62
